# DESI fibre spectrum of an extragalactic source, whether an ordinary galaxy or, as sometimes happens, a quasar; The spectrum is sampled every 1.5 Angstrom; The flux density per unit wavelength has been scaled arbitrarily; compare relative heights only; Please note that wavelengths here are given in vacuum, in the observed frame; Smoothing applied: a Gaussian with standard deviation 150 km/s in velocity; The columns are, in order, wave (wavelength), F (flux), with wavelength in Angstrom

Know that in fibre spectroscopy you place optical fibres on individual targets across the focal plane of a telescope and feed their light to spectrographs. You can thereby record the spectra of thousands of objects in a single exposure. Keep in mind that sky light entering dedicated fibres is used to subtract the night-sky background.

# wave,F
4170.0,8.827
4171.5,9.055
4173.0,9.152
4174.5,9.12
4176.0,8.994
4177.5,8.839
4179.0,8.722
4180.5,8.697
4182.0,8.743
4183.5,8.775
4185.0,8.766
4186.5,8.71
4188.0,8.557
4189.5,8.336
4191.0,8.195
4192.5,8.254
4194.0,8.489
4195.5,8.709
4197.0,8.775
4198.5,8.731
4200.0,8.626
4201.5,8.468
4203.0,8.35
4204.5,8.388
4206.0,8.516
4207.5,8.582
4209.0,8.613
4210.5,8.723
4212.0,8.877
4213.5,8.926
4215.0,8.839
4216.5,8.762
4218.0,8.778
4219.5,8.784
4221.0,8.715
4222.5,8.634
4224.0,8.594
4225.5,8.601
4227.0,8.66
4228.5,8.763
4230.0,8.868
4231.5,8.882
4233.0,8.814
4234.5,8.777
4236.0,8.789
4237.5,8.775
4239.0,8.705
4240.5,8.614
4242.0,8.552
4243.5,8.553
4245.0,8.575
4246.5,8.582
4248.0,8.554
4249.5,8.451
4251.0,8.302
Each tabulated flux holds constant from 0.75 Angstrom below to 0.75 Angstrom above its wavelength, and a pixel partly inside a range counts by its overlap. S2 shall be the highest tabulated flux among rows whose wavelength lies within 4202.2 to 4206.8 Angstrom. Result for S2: 8.516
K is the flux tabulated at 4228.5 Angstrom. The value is 8.763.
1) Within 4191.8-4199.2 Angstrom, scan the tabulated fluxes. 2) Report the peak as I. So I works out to 8.775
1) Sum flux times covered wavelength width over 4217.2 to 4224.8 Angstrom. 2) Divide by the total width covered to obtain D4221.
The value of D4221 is 8.7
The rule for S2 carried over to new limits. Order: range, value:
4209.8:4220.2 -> 8.926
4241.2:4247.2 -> 8.582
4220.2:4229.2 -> 8.763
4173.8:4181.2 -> 9.12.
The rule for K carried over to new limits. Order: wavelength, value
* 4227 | 8.66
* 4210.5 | 8.723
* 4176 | 8.994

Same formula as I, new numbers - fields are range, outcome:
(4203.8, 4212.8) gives 8.877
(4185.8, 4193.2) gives 8.71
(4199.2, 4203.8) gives 8.626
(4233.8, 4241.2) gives 8.789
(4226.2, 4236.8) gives 8.882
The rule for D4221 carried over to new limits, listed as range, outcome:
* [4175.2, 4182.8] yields 8.8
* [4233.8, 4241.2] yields 8.73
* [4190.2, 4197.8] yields 8.49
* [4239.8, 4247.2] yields 8.57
